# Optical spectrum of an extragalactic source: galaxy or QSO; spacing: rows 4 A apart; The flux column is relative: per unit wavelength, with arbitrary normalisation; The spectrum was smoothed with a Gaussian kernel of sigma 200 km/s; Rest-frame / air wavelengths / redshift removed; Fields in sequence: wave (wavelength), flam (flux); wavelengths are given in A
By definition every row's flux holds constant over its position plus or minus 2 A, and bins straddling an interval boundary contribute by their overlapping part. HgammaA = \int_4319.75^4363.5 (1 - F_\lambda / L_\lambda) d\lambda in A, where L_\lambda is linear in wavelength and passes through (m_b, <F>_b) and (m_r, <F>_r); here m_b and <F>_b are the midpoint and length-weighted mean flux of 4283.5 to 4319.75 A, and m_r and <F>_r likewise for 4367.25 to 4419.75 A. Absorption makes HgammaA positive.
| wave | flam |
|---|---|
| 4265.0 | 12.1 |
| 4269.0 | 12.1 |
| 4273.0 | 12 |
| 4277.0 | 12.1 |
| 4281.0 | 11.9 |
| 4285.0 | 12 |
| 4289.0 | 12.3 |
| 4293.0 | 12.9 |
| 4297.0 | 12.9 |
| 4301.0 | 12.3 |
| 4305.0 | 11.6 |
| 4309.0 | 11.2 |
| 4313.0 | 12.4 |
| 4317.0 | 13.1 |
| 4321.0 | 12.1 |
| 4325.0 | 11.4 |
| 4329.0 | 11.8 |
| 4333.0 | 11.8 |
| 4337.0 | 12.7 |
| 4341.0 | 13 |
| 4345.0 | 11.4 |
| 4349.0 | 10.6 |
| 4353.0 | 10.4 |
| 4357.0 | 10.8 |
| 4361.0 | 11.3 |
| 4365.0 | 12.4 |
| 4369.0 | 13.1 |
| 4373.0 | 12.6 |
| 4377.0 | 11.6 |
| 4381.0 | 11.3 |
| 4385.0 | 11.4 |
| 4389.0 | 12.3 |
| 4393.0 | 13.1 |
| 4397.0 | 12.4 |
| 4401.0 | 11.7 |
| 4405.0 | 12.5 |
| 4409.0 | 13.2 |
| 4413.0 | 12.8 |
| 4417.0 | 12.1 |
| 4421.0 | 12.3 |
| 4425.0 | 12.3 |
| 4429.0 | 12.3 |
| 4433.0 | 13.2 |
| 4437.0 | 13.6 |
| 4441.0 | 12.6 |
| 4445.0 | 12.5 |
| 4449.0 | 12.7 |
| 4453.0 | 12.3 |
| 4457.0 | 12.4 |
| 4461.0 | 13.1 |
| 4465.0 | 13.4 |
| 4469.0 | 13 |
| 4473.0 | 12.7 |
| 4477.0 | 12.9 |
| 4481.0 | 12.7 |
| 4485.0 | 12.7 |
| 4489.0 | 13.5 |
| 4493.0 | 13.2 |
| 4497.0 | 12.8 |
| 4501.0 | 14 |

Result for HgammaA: 2.60 A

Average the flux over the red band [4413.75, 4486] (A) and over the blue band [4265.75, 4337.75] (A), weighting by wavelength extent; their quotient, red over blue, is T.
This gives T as 1.05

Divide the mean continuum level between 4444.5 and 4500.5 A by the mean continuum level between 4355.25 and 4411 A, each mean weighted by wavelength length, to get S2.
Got 1.06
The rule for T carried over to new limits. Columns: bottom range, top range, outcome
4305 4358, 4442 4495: 1.09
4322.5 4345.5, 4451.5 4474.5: 1.06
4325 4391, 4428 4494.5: 1.09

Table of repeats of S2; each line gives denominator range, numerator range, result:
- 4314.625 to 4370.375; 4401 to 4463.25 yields 1.07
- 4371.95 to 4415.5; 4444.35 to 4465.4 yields 1.04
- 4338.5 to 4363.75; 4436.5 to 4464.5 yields 1.13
